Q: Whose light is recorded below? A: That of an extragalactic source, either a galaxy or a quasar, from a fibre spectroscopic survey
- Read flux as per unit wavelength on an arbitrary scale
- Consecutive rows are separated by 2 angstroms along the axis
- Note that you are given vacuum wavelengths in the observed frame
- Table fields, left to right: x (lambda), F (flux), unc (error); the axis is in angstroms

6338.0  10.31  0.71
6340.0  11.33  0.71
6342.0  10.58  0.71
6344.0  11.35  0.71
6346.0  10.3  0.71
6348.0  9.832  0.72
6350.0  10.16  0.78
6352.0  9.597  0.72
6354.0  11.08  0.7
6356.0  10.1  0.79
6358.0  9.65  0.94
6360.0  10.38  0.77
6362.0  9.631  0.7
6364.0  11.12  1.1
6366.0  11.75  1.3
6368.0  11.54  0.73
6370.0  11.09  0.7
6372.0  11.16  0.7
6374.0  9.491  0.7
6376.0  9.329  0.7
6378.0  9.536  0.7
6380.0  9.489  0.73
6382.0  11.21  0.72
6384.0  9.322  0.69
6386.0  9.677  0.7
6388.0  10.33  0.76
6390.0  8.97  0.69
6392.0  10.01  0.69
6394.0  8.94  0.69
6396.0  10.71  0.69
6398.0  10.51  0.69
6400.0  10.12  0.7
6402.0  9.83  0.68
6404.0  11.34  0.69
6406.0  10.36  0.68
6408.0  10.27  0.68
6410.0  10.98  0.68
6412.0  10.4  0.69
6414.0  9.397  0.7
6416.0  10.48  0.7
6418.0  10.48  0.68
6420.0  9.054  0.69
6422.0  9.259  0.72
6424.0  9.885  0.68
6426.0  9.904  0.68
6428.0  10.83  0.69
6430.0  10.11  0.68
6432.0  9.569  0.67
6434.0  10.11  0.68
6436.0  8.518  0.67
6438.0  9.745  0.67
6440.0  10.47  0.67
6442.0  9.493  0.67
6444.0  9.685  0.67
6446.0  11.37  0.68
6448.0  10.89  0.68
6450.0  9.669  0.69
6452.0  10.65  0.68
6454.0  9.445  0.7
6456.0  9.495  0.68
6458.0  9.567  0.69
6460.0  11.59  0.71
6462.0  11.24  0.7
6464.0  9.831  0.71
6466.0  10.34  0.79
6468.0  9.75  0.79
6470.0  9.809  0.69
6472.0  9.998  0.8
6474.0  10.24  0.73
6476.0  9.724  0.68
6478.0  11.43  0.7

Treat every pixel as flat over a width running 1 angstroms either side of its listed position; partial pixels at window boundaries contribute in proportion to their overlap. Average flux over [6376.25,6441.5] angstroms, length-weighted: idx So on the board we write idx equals 9.98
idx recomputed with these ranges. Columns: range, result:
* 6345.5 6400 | 10.2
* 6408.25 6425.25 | 10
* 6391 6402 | 10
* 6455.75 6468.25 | 10.3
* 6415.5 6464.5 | 10.1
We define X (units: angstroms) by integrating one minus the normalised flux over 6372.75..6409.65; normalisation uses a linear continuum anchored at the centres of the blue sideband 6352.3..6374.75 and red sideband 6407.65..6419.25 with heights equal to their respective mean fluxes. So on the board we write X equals 1.6 angstroms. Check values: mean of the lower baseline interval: 10.6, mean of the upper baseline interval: 10.3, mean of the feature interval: 9.99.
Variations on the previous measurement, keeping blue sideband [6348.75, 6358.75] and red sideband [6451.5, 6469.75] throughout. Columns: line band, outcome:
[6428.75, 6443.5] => 0.6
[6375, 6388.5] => 0.4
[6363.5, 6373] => -1.1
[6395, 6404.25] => -0.3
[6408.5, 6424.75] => 0.2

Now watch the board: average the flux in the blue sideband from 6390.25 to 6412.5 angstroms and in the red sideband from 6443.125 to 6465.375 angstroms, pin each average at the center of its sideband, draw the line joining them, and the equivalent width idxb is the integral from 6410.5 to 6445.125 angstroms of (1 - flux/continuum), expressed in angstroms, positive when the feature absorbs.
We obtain 1.4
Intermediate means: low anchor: 10.3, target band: 9.87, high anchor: 10.3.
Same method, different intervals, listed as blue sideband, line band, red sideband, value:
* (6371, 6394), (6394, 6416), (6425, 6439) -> -1.1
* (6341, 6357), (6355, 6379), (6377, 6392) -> -0.7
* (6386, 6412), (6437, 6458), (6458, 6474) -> 0.4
